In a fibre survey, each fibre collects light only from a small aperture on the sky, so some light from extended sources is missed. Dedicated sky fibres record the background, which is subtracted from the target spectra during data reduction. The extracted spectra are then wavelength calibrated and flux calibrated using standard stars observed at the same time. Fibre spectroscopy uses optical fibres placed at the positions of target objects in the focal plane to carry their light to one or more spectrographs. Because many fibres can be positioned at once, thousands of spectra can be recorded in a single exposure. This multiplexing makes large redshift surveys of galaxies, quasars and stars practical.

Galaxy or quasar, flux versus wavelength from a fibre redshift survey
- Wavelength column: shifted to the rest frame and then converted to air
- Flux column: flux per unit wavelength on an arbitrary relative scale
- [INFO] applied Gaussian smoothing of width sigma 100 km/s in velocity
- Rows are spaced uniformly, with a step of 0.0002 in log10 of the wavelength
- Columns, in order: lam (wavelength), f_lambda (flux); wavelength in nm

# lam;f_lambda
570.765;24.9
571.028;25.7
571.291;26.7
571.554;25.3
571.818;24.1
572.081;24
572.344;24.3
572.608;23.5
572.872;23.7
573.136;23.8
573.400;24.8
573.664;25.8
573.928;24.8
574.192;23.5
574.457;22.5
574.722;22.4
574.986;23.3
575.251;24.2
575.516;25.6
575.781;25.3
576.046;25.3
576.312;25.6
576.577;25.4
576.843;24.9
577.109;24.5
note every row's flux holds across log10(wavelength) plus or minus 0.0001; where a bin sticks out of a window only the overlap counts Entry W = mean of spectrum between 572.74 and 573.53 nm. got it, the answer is 24.1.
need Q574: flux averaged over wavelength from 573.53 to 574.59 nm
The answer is 24.1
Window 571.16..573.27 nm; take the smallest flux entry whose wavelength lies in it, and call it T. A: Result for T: 23.5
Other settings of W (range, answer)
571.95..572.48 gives 24.2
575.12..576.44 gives 25.2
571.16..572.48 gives 24.9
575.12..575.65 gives 24.9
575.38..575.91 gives 25.4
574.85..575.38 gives 23.8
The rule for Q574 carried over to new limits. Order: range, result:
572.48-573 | 23.6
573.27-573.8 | 25.3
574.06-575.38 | 23.2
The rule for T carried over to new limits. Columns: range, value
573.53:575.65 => 22.4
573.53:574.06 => 24.8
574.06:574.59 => 22.5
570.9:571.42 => 25.7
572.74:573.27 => 23.7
